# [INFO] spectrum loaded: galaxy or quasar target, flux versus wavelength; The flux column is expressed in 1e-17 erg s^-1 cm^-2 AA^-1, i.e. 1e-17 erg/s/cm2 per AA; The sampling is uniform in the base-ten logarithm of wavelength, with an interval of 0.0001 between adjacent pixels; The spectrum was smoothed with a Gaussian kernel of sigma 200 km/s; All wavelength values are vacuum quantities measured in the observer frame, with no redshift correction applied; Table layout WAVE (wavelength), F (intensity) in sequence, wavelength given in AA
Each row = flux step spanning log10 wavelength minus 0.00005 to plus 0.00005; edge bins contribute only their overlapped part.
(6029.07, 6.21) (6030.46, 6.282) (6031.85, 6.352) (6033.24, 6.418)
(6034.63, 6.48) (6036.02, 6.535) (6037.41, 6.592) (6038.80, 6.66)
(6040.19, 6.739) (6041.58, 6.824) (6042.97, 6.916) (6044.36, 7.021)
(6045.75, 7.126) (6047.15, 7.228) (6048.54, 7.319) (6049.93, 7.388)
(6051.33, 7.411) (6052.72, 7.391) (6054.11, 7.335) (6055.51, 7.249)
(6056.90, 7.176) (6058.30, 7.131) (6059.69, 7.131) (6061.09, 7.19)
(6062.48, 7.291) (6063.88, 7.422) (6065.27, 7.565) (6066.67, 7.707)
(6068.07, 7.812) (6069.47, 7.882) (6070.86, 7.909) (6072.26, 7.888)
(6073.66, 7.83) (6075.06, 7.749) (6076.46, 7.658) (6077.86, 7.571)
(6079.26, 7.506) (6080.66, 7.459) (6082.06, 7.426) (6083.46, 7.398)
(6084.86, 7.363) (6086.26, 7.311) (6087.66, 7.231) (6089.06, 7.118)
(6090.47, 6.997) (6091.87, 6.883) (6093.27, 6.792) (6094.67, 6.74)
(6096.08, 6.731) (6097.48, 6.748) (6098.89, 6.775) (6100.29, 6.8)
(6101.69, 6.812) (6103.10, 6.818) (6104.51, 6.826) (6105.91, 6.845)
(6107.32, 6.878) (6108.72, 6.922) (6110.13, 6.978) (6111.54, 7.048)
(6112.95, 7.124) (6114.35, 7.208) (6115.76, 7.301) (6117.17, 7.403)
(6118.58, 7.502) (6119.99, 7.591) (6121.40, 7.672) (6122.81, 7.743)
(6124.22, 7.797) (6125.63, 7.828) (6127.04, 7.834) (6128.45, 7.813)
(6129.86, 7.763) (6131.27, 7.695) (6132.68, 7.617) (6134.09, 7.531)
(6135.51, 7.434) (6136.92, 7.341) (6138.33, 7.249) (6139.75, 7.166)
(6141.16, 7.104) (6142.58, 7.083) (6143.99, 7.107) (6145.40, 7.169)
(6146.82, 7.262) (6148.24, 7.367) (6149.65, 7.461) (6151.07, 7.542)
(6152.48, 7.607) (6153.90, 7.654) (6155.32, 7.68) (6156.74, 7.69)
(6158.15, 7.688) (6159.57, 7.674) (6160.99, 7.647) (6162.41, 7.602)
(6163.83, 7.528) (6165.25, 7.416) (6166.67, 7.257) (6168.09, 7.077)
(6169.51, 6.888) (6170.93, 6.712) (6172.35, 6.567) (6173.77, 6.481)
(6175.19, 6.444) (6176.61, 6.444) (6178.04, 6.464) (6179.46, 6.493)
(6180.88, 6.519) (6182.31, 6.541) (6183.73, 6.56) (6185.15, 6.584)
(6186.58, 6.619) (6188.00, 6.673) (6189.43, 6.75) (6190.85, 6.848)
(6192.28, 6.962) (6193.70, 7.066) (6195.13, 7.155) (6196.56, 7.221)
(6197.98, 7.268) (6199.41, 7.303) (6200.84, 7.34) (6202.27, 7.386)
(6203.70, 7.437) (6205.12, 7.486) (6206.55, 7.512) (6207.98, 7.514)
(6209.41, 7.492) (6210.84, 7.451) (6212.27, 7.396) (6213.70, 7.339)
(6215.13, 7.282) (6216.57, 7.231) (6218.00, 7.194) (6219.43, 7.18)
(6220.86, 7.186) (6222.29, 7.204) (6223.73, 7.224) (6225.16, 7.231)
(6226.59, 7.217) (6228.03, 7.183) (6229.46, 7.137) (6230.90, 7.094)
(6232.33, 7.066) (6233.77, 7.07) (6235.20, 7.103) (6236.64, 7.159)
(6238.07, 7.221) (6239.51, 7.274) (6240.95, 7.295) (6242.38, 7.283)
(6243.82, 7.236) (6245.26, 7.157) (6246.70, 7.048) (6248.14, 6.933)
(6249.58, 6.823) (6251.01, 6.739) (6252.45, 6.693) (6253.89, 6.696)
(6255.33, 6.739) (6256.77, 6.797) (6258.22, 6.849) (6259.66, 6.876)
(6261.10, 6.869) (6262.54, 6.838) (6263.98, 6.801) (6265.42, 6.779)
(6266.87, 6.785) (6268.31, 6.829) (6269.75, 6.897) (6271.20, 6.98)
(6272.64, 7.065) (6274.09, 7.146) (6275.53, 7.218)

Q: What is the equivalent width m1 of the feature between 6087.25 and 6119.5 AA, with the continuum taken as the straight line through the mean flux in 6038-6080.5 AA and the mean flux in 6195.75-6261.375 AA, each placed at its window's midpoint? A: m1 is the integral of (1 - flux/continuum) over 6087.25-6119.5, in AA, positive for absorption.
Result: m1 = 1.5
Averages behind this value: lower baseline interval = 7.37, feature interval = 6.98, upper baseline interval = 7.16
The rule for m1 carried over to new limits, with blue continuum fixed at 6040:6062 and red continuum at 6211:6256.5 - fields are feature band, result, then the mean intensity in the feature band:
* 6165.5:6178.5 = 0.7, 6.73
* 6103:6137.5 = -1.2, 7.39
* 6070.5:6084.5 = -0.9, 7.62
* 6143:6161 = -0.9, 7.49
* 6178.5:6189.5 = 0.9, 6.58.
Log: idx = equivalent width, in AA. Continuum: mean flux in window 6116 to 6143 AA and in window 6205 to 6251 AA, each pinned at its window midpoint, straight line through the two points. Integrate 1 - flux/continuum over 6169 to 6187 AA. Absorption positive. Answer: 2.0 AA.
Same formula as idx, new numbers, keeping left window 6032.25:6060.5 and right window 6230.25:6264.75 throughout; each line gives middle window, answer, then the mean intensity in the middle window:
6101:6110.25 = 0.2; 6.86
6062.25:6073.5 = -1.1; 7.71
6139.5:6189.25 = -0.6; 7.07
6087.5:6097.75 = 0.1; 6.89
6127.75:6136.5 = -0.8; 7.63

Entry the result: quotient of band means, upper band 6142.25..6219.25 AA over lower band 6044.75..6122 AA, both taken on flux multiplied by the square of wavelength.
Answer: 1.02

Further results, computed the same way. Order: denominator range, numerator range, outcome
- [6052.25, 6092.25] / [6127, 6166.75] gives 1.03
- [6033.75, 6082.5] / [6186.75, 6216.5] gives 1.04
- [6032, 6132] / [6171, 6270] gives 1.01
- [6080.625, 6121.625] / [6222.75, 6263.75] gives 1.04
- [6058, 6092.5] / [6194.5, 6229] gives 1.02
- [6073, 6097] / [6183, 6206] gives 1.00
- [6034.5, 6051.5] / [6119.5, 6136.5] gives 1.14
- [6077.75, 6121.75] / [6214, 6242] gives 1.05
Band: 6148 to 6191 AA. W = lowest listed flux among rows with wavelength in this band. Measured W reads 6.444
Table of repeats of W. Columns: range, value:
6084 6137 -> 6.731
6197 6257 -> 6.693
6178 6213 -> 6.464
